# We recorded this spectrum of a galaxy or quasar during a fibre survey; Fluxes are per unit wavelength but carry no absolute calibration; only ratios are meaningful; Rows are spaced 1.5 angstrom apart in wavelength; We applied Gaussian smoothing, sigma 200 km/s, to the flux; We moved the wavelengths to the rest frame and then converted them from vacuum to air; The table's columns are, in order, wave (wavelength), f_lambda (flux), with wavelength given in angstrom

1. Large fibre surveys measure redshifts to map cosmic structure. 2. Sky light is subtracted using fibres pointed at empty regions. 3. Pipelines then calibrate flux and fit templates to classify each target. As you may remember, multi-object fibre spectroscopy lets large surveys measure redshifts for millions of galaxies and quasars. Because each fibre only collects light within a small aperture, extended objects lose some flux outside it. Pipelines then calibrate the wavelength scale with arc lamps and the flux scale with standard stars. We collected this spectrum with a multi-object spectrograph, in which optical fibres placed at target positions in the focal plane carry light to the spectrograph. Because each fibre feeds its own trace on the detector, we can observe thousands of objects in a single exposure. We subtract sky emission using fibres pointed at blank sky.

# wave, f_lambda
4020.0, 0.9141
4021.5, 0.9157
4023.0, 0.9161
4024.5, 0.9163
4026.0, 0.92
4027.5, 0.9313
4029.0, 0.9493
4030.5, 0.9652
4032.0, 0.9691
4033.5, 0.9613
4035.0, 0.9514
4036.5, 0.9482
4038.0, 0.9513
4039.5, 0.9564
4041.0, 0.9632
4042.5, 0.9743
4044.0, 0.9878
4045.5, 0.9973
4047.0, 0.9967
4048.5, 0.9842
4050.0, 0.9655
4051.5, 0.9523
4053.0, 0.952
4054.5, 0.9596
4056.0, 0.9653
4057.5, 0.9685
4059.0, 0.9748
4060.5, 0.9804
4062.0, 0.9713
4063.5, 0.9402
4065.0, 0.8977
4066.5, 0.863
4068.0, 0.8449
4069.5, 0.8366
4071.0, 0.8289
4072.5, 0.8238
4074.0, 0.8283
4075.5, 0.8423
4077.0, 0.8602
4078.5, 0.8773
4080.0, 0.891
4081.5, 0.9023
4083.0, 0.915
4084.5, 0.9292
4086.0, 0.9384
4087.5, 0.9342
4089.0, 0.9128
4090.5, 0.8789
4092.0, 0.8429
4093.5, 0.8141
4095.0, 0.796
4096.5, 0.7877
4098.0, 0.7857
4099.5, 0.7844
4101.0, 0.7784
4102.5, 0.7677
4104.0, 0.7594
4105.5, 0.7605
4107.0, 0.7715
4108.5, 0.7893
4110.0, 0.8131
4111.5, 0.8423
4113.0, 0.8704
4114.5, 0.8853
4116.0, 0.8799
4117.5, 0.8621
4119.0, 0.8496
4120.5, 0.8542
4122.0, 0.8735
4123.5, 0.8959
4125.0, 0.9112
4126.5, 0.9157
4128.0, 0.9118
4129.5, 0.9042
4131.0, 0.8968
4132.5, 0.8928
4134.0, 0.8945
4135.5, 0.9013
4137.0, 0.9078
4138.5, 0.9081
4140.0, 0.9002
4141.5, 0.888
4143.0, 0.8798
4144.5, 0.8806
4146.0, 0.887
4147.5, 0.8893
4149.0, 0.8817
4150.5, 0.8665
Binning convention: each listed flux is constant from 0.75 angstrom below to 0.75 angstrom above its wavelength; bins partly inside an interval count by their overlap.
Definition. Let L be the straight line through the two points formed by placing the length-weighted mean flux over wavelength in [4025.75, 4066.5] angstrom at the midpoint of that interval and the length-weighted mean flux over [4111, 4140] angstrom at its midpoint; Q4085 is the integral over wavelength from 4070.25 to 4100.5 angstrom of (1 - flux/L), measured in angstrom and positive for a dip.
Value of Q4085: 2.2 angstrom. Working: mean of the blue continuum 0.959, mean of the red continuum 0.888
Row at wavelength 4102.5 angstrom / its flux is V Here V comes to 0.7677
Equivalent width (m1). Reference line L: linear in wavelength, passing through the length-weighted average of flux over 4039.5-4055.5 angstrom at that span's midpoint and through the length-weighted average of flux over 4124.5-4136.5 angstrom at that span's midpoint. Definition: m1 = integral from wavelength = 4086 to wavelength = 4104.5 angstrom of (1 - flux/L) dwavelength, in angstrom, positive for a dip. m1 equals 2.13 angstrom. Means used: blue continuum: 0.972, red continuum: 0.903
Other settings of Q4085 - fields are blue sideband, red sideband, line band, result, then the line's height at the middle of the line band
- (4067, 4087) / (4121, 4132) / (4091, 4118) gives 2.33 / 0.887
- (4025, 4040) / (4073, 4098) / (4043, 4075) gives -0.68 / 0.909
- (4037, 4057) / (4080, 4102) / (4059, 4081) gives 0.72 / 0.911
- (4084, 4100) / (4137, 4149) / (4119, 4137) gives -0.28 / 0.88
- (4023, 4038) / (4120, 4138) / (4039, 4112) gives 3.03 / 0.923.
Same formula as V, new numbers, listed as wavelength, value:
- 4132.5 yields 0.8928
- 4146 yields 0.887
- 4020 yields 0.9141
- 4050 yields 0.9655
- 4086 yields 0.9384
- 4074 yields 0.8283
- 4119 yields 0.8496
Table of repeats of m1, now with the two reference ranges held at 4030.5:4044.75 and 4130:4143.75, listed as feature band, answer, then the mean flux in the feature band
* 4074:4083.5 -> 0.6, 0.876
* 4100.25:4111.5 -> 1.7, 0.781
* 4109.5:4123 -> 0.7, 0.86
